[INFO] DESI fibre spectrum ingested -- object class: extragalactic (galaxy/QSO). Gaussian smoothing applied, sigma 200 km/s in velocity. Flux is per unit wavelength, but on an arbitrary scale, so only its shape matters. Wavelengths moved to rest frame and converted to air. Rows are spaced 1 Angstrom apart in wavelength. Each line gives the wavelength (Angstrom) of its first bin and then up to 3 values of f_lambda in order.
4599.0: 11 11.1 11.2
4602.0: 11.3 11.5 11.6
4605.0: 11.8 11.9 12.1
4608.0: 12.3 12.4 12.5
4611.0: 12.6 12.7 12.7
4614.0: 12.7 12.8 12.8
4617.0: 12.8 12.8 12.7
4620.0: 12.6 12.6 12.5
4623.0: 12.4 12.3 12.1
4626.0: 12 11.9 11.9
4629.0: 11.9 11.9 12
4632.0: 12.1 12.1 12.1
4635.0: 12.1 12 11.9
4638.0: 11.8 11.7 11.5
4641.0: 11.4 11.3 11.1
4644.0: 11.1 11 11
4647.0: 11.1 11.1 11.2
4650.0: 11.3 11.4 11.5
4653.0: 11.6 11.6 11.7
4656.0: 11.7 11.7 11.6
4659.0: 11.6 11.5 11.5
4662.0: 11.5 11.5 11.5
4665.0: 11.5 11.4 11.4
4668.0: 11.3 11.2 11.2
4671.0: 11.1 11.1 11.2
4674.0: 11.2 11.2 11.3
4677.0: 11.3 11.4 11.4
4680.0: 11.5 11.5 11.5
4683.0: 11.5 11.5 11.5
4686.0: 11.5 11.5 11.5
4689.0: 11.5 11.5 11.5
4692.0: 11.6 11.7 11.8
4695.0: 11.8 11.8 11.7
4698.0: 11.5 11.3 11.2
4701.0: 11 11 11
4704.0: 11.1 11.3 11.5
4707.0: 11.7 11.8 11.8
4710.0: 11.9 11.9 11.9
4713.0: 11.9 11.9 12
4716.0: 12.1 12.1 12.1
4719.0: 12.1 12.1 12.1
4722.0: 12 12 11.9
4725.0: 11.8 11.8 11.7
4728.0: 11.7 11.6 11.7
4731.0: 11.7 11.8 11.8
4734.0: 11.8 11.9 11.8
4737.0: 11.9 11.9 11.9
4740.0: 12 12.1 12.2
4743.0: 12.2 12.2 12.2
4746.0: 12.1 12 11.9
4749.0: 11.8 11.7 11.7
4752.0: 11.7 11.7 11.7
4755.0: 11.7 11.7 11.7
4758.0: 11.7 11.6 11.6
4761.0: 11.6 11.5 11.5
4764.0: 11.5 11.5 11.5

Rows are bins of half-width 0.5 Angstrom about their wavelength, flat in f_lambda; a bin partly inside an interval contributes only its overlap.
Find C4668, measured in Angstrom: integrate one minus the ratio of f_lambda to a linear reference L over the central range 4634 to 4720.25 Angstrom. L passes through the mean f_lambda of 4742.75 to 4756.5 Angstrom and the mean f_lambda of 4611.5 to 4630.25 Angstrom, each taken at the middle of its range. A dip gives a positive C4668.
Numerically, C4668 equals 4.7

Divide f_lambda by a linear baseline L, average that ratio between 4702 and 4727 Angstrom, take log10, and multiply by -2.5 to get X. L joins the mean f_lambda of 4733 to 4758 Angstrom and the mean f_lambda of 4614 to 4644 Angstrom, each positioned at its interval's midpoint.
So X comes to 0.01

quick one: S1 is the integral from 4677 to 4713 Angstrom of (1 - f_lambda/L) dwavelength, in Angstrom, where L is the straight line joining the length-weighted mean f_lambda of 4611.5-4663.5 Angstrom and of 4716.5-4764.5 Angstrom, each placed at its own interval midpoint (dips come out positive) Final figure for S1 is 1.02 Angstrom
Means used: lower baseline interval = 11.9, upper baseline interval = 11.8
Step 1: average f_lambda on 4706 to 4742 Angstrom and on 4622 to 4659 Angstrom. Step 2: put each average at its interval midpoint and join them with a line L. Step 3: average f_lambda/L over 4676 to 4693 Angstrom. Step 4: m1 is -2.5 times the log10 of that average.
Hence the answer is 0.03 mag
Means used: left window 11.7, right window 11.9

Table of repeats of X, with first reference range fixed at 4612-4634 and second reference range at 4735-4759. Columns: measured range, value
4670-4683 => 0.08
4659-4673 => 0.08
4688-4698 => 0.04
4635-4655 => 0.08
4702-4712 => 0.05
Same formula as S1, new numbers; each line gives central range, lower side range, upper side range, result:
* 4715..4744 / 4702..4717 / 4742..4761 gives -0.4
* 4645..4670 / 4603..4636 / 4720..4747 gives 1.5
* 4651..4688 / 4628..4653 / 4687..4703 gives 0.3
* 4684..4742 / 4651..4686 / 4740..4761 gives -0.3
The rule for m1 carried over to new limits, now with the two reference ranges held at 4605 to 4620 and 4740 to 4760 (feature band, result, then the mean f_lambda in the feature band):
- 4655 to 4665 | 0.07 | 11.6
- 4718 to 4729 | 0.01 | 11.9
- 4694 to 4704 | 0.07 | 11.4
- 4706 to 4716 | 0.02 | 11.9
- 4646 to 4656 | 0.09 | 11.4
